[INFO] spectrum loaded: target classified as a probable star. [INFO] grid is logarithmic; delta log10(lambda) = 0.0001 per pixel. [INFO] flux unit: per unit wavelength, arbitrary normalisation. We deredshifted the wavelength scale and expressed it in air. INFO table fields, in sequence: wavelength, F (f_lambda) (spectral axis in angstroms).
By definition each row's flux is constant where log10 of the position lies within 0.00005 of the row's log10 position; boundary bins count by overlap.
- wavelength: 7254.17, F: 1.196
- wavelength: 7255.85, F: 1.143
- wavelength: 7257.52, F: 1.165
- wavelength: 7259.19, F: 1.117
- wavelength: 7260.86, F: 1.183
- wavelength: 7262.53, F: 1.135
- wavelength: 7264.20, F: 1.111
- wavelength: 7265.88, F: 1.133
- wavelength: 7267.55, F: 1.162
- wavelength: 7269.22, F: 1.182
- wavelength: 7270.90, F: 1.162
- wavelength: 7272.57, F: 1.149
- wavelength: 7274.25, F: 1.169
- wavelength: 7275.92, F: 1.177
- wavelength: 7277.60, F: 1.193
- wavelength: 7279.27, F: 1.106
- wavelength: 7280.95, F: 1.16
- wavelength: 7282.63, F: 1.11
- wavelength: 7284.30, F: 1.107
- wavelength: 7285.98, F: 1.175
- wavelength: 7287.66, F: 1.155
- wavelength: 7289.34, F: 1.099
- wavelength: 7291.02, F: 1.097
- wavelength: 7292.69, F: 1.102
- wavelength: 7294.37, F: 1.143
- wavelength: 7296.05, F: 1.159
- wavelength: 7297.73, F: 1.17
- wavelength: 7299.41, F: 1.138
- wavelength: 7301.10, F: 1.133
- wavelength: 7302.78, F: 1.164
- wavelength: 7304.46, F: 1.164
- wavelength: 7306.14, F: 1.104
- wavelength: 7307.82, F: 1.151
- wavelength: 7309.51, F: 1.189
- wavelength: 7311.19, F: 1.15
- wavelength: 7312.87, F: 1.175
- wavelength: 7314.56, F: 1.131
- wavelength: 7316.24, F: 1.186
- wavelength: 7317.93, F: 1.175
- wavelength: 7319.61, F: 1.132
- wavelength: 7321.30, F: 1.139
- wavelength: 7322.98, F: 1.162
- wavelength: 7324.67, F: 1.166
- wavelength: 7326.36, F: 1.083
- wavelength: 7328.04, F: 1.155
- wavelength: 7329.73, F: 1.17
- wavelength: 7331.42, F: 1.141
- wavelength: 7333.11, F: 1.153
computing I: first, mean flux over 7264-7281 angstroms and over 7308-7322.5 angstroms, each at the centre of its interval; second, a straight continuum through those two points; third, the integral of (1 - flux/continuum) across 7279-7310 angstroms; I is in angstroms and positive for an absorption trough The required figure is 0.5 angstroms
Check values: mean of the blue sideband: 1.16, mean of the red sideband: 1.16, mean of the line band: 1.14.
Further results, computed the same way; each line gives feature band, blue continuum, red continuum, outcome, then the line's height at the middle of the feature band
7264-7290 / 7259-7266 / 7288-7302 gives -0.3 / 1.13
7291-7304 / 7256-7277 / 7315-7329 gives 0.1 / 1.15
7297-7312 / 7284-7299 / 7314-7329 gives -0.1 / 1.14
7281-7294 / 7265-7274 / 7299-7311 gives 0.3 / 1.15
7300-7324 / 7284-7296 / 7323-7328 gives -0.4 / 1.13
